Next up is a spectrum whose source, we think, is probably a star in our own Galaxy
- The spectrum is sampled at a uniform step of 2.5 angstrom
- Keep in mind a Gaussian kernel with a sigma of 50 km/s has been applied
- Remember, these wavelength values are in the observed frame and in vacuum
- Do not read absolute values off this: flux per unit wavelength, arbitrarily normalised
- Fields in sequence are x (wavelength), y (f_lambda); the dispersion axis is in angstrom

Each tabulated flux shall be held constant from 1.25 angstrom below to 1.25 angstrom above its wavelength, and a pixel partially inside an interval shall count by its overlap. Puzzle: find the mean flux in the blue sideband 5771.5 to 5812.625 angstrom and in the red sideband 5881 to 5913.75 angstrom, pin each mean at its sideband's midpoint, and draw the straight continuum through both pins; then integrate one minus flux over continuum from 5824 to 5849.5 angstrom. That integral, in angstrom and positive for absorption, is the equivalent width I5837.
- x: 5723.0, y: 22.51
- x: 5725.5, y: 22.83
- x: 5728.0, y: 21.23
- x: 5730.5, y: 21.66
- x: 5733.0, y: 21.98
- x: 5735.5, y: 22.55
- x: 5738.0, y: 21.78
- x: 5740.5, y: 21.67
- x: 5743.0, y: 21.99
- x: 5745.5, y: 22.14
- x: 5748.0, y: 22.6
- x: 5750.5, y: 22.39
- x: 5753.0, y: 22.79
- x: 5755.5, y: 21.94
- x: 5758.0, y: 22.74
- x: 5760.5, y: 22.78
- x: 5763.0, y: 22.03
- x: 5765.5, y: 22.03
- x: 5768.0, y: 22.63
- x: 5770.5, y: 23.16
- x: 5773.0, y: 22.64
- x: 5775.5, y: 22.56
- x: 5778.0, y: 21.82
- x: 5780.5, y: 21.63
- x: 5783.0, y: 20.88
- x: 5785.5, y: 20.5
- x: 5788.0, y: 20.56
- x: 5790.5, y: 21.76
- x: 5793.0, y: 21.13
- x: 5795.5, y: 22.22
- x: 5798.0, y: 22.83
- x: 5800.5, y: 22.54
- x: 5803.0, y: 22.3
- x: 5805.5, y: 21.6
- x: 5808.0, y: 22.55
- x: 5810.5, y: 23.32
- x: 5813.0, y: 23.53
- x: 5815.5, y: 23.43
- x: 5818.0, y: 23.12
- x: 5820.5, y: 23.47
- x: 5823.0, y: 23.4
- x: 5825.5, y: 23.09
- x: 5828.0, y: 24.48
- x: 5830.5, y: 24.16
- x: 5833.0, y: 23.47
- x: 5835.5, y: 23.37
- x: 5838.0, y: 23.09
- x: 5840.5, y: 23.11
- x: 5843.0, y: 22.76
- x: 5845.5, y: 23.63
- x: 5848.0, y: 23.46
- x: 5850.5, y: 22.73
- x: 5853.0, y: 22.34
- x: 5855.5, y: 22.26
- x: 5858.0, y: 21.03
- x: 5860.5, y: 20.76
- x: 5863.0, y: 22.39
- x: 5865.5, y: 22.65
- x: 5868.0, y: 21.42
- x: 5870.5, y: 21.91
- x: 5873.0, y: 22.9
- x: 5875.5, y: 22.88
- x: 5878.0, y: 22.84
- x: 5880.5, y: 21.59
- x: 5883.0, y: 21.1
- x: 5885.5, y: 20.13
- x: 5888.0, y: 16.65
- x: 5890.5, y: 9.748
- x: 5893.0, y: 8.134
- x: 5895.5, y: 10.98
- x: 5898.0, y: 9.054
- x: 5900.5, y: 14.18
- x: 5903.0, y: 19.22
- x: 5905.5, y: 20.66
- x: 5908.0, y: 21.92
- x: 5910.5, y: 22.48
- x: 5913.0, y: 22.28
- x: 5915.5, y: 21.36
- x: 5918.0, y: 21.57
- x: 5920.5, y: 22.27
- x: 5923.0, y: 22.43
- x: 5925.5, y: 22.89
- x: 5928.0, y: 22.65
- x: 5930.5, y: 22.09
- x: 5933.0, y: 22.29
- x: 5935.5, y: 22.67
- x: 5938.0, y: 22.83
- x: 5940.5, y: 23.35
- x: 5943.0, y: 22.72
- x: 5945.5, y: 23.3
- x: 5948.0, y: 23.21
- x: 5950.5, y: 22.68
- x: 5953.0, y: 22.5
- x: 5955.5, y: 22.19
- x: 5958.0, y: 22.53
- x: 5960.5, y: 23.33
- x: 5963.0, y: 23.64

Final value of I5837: -4.8 angstrom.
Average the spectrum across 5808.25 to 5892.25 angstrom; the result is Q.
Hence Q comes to 22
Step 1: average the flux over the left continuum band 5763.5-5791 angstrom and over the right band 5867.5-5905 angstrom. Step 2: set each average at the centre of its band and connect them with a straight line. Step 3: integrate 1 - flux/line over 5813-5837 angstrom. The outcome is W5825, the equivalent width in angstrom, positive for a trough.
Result -4.3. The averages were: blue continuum 21.8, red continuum 17.5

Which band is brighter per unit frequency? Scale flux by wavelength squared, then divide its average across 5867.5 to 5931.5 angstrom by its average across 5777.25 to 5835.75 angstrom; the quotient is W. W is 0.9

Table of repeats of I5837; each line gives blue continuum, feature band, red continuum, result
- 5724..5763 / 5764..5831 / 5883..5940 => -4.04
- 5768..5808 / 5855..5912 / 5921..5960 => 8.73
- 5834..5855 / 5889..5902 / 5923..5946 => 6.91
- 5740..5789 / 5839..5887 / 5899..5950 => -0.63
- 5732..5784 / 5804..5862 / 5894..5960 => -3.41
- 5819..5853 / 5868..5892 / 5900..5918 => 2.03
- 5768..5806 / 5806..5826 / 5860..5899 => -2.27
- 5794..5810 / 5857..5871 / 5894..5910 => -2.40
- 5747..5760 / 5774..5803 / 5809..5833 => 1.68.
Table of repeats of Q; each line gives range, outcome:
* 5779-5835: 22.6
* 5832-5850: 23.2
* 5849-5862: 21.9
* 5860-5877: 22.2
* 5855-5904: 18.5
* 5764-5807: 21.9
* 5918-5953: 22.7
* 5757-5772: 22.6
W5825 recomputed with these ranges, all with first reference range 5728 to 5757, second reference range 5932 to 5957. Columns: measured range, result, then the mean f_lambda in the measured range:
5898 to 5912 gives 2.4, 18.8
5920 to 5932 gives 0.1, 22.5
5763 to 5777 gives -0.2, 22.5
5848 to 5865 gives 0.3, 22.1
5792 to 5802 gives 0.0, 22.2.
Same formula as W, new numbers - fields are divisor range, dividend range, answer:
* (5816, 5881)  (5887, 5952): 0.89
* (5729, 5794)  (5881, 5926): 0.87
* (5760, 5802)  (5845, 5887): 1.03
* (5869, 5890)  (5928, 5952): 1.12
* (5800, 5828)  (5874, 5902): 0.72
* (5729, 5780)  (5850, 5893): 0.96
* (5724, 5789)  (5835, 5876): 1.05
